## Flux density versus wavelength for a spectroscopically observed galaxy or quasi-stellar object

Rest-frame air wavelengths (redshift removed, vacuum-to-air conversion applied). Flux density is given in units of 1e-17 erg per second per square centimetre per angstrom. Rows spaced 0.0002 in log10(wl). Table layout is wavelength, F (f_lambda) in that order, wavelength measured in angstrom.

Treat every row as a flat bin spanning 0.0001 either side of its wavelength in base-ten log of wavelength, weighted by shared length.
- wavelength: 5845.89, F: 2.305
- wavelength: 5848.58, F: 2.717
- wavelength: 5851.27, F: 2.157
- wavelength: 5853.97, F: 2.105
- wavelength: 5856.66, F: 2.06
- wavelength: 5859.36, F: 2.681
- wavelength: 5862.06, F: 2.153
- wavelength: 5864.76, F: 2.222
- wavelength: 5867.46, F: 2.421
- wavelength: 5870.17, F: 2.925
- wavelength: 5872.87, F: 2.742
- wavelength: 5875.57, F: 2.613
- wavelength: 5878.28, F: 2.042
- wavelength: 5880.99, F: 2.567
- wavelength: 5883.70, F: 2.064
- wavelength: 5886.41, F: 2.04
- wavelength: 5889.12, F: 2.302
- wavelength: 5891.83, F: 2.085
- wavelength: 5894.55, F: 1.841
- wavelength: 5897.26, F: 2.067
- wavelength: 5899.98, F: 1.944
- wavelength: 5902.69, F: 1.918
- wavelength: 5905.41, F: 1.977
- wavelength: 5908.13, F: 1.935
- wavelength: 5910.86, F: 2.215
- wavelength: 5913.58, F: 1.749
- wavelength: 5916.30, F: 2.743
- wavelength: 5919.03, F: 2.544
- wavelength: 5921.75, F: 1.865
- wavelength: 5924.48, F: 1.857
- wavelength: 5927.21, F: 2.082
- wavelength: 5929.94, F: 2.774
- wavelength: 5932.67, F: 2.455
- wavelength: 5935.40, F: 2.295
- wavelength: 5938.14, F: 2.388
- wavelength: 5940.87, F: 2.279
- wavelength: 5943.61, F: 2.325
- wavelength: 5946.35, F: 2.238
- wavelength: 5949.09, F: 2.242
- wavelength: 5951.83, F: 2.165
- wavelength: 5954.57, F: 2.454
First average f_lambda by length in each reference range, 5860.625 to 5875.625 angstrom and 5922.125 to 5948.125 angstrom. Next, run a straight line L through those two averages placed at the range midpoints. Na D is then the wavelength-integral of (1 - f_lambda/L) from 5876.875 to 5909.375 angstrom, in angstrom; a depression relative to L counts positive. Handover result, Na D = 4.8 angstrom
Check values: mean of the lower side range 2.51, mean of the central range 2.07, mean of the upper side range 2.28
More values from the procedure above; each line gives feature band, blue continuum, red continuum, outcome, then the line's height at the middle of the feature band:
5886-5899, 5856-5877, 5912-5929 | 1.5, 2.33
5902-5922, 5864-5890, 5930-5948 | 2.0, 2.38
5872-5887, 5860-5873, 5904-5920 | 0.3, 2.39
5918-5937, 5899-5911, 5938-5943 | -0.6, 2.19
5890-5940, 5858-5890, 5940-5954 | 3.5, 2.32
